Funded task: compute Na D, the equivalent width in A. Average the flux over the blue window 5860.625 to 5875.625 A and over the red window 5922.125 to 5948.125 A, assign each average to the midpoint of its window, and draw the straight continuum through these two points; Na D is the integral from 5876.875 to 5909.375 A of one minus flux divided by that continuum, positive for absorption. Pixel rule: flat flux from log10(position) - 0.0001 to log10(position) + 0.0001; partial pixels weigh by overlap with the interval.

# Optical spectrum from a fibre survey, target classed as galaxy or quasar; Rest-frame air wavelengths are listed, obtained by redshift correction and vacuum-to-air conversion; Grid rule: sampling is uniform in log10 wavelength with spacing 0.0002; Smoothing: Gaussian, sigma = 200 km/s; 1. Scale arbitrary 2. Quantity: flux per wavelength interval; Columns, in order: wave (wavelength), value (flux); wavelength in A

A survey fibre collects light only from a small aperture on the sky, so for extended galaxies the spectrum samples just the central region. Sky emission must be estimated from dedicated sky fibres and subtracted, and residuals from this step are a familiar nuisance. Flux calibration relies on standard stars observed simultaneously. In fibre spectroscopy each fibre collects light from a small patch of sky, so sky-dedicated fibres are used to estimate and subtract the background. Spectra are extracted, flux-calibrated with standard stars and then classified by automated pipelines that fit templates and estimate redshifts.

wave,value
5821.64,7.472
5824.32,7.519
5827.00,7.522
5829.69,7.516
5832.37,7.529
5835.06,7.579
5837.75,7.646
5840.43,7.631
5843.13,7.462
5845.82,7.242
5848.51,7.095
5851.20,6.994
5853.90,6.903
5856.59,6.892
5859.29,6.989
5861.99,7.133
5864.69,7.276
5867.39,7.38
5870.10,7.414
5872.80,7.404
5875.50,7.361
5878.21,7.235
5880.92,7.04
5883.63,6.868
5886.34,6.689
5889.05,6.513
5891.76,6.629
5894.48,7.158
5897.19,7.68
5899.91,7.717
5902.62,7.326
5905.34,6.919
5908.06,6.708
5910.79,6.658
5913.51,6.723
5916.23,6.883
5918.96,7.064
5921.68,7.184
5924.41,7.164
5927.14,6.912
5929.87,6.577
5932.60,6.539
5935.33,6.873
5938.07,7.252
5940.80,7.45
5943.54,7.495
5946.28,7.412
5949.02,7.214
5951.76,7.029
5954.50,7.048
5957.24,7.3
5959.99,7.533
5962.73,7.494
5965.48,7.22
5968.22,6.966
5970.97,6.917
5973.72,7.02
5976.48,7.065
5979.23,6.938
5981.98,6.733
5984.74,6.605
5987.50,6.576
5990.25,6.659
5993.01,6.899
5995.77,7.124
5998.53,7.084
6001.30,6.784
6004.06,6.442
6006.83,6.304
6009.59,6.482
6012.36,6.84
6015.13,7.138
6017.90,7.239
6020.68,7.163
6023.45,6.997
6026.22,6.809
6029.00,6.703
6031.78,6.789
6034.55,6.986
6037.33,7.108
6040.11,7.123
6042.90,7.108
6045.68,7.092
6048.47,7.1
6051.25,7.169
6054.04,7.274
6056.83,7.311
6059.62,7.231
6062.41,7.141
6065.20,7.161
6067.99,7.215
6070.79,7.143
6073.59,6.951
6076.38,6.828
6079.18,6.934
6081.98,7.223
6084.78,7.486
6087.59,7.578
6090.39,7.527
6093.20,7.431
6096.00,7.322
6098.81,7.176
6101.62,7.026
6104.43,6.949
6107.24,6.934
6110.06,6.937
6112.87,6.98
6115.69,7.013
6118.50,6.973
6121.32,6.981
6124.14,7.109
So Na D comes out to 0.9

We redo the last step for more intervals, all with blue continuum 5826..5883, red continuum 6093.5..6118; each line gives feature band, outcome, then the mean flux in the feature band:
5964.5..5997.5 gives 1.3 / 6.89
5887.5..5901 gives 0.2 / 7.12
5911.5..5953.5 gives 1.0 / 7.05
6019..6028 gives 0.2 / 6.98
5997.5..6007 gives 0.6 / 6.68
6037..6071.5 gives -0.3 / 7.17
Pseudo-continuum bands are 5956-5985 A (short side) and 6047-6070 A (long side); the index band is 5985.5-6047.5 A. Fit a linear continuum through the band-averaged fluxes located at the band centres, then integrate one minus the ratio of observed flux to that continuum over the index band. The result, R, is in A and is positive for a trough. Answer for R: 2.3 A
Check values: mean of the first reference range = 7.09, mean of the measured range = 6.88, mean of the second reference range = 7.2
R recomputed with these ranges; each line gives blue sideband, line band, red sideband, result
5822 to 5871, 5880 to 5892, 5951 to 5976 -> 0.9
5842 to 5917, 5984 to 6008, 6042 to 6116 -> 1.4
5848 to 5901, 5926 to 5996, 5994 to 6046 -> -0.4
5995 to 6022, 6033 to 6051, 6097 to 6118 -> -0.5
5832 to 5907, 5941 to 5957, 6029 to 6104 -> -0.2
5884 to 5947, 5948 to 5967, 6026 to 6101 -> -0.6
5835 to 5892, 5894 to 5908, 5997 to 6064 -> -0.4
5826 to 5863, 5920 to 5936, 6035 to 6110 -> 0.8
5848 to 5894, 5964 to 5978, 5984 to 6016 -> -0.5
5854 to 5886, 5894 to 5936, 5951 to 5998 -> 0.5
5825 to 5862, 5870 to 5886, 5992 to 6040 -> 0.1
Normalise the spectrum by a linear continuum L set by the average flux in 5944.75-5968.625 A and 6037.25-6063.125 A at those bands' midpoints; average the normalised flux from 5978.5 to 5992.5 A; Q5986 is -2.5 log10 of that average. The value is 0.08 mag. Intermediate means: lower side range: 7.26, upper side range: 7.17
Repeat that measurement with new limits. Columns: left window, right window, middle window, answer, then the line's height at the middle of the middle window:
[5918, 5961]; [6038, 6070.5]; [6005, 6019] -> 0.06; 7.15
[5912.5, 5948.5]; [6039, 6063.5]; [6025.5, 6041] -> 0.04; 7.15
